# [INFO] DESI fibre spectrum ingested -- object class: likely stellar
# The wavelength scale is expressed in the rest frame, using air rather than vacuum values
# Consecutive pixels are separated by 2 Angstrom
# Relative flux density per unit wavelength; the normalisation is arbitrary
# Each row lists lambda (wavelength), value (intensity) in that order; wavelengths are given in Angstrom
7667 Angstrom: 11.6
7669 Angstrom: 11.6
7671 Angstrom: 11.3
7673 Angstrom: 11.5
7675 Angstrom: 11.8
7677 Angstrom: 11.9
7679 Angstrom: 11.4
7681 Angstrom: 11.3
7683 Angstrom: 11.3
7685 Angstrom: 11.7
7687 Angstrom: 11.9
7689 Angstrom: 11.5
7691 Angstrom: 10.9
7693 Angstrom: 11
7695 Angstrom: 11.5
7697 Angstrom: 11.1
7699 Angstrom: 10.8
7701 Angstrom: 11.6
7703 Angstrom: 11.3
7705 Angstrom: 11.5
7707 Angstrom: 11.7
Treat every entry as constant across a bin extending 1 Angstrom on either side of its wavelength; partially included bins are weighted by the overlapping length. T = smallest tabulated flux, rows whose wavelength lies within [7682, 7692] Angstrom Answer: 10.9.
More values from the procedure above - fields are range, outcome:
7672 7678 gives 11.5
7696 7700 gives 10.8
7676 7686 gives 11.3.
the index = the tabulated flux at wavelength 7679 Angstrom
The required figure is 11.4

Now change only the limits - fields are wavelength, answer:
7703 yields 11.3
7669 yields 11.6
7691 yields 10.9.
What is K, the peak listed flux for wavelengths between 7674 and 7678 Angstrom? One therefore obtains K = 11.9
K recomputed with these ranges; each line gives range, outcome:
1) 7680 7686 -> 11.7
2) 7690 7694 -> 11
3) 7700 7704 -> 11.6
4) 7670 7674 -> 11.5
